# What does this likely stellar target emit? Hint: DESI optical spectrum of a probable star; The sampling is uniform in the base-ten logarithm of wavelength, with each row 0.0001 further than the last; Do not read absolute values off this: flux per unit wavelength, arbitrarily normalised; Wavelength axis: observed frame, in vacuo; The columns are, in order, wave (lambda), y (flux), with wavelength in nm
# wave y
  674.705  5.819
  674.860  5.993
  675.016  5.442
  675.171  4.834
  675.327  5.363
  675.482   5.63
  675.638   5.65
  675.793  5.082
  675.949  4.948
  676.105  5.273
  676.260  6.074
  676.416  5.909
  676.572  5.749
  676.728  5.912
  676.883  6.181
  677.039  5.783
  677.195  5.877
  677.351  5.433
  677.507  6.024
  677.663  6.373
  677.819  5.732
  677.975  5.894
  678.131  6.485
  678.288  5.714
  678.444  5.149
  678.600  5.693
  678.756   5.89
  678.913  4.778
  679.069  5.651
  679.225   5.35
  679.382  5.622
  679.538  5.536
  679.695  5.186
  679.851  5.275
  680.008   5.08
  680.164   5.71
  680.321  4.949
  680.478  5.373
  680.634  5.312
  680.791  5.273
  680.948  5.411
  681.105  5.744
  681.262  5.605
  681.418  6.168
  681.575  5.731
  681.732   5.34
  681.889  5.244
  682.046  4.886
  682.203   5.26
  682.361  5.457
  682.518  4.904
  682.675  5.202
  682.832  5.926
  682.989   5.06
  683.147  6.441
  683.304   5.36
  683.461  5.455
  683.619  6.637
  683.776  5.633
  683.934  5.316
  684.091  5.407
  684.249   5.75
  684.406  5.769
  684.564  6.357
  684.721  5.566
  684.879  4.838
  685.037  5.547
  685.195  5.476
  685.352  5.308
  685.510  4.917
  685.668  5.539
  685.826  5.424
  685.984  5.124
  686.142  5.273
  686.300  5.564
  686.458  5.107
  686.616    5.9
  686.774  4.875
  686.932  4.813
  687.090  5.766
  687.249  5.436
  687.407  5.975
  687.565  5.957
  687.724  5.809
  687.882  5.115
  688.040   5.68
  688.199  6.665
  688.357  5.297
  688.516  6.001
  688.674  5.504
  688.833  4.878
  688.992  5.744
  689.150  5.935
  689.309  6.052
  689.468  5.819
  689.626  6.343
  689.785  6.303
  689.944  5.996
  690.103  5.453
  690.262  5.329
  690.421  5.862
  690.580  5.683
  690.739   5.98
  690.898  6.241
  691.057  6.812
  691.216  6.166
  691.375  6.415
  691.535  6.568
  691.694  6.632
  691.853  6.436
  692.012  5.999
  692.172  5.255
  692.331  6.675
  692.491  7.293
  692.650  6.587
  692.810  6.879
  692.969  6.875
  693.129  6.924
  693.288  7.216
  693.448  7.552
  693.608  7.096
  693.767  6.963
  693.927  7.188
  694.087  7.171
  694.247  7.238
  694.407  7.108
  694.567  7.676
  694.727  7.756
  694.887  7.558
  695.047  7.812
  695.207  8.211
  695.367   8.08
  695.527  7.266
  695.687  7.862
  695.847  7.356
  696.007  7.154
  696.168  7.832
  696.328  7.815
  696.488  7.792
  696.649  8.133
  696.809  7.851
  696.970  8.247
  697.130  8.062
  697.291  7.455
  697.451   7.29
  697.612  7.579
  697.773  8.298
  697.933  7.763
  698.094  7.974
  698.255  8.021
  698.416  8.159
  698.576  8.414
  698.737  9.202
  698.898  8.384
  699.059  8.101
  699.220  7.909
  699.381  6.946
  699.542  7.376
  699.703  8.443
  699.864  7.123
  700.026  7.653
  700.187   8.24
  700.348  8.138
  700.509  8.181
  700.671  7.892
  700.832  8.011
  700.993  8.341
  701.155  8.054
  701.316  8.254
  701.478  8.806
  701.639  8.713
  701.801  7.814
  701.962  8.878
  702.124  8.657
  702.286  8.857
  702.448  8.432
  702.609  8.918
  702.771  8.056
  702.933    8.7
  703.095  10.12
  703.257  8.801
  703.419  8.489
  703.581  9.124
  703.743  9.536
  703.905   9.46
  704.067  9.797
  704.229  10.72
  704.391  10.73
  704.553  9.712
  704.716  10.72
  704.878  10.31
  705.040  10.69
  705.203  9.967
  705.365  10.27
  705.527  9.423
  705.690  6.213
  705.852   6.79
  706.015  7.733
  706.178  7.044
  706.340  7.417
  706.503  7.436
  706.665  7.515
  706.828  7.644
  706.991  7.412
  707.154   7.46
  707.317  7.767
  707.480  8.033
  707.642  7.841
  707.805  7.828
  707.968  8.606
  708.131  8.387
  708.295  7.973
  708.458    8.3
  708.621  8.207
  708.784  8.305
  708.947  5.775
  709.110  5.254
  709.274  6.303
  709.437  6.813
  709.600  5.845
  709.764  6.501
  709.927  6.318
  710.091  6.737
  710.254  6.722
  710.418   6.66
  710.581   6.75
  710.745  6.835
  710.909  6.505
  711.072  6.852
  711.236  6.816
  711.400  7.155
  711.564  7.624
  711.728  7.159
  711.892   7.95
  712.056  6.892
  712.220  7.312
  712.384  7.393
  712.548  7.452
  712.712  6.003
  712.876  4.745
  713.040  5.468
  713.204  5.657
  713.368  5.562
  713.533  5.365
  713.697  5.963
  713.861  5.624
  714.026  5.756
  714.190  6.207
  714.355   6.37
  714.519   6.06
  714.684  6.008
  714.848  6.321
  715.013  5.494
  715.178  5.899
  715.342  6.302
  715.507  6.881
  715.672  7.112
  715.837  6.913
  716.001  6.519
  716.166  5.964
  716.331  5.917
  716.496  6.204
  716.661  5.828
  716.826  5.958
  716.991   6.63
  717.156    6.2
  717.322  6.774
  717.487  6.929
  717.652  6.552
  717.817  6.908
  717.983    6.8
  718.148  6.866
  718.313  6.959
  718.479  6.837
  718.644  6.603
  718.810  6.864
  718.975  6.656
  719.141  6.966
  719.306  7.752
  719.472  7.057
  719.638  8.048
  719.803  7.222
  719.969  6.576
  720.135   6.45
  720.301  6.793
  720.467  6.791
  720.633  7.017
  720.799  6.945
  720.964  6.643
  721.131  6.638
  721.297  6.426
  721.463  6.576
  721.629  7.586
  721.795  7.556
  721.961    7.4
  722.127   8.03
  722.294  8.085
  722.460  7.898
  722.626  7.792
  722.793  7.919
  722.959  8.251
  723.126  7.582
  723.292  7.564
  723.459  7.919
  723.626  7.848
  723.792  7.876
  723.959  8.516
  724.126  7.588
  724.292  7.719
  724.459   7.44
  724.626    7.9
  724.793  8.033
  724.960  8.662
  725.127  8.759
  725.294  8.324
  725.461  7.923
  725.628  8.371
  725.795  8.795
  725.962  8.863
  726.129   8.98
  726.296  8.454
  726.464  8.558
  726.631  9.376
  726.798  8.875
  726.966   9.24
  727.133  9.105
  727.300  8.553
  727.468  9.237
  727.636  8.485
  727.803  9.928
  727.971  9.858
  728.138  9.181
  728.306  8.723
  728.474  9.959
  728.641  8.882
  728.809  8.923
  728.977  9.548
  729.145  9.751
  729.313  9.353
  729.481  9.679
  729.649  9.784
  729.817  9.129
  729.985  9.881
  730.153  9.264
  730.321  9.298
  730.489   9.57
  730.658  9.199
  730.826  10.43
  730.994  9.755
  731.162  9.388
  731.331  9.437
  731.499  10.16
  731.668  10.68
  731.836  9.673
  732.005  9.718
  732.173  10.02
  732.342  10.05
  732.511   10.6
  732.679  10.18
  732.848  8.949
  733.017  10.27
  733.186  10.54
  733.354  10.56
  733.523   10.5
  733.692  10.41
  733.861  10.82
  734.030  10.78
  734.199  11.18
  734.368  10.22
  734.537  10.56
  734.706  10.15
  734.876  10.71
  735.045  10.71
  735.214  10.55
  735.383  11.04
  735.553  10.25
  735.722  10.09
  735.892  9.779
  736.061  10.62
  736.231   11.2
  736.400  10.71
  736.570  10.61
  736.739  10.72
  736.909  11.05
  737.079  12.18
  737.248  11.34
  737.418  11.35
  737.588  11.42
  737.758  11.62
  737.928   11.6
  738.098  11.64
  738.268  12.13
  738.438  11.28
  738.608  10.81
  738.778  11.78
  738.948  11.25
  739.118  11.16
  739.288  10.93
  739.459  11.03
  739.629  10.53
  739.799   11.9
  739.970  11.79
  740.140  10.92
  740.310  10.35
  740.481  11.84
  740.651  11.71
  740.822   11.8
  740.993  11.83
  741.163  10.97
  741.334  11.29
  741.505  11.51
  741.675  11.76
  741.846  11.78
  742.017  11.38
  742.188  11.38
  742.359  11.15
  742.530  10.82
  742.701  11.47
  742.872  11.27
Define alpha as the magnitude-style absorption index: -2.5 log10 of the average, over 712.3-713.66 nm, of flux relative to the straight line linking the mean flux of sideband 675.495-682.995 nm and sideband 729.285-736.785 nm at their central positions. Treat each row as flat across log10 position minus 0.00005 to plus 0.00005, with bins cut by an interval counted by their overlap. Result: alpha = 0.378 mag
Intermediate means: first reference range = 5.54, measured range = 5.96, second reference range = 10.2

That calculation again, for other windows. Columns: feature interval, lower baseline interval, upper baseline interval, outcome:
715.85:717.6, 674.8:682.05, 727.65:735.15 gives 0.35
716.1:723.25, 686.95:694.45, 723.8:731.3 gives 0.20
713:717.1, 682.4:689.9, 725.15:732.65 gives 0.31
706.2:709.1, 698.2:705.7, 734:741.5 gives 0.19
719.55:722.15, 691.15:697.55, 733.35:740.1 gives 0.34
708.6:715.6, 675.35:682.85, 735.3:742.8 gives 0.32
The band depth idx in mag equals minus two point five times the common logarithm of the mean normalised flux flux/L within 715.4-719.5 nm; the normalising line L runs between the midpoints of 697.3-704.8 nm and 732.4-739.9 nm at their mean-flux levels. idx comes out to 0.40 mag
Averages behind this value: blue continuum 8.53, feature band 6.66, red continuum 10.9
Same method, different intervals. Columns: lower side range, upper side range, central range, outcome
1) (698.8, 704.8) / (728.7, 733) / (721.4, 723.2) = 0.21 mag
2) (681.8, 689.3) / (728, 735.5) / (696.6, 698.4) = -0.18 mag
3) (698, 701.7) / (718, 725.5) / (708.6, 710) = 0.20 mag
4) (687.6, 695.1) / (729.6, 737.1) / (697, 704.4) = -0.16 mag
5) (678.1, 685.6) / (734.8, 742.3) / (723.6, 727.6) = 0.17 mag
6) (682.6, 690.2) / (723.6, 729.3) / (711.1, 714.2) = 0.19 mag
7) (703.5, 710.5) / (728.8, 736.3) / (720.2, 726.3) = 0.20 mag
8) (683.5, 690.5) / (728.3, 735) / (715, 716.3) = 0.29 mag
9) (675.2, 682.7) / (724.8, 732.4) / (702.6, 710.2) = -0.09 mag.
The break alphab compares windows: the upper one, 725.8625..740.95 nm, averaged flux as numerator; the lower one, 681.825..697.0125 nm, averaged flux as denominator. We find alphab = 1.65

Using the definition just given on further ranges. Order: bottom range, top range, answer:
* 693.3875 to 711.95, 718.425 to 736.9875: 1.12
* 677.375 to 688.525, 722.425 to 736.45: 1.69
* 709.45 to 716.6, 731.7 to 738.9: 1.67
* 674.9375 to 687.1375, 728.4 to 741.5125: 1.91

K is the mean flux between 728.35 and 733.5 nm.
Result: 9.76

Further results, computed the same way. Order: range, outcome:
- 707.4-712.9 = 7.08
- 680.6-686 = 5.5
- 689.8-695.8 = 6.81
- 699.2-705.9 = 8.76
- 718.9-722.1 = 7.02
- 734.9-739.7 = 11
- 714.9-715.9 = 6.42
